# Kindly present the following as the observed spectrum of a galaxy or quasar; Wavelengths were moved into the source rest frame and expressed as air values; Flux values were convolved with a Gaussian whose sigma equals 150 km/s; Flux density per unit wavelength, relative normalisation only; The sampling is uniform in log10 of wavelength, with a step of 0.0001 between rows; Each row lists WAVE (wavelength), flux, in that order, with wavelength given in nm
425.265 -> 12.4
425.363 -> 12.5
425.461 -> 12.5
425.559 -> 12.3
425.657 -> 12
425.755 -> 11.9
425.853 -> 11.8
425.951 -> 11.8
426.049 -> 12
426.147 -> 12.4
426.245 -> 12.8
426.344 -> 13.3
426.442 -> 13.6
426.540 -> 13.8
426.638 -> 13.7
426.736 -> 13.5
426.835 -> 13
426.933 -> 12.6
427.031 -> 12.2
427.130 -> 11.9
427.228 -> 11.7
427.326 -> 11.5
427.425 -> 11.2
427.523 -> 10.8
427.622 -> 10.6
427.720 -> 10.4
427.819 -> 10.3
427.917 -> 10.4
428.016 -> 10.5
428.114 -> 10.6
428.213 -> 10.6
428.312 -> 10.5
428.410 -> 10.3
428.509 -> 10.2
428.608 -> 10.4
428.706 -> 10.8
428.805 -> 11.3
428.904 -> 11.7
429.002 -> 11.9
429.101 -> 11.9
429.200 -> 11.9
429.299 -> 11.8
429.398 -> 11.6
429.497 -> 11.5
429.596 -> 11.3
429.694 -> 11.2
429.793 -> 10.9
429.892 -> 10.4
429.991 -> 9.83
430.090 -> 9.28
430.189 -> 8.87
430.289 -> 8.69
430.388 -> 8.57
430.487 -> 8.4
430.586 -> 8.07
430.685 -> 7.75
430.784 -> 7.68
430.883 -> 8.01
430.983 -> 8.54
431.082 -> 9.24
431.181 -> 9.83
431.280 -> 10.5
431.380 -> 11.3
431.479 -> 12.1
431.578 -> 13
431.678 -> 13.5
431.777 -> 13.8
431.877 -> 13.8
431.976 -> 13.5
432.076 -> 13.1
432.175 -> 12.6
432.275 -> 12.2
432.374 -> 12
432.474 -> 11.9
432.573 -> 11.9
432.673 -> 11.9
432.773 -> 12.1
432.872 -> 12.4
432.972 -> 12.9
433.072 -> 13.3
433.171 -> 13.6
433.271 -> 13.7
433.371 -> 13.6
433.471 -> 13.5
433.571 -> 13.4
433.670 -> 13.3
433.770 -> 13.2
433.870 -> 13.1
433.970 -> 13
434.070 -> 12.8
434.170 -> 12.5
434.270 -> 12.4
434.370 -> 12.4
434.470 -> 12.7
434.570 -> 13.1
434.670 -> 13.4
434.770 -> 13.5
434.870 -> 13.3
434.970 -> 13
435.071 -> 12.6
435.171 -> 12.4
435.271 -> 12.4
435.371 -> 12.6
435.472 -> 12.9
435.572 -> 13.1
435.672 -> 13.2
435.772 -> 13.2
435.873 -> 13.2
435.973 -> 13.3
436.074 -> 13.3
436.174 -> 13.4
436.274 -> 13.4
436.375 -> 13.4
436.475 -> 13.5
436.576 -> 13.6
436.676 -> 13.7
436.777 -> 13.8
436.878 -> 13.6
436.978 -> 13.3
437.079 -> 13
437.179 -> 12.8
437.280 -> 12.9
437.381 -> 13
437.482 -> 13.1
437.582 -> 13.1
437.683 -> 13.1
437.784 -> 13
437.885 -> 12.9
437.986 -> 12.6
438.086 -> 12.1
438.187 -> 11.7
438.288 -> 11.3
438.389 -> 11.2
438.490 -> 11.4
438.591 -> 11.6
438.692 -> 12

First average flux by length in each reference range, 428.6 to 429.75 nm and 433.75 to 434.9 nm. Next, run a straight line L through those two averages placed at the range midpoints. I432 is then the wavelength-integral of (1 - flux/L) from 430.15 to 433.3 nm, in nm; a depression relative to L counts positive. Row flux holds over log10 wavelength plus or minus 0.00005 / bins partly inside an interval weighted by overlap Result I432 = 0.266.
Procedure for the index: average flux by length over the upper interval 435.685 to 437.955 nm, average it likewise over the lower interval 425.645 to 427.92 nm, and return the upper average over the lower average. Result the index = 1.1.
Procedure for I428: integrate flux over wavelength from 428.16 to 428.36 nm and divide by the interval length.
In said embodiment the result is 10.5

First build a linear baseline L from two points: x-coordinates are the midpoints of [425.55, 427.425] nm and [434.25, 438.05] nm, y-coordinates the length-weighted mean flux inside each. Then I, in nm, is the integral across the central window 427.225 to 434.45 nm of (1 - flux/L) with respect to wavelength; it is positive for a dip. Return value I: 0.79 nm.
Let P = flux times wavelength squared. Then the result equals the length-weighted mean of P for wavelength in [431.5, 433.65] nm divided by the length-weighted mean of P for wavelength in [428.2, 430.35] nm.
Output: 1.2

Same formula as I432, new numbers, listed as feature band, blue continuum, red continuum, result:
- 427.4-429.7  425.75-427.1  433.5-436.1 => 0.33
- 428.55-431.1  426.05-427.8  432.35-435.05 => 0.50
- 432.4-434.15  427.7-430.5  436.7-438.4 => -0.18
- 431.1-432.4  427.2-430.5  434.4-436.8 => -0.07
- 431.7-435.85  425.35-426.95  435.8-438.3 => 0.01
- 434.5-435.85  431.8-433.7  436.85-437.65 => 0.00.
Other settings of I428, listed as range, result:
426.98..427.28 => 11.9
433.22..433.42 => 13.6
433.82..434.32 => 12.8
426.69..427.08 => 12.8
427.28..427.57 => 11.2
